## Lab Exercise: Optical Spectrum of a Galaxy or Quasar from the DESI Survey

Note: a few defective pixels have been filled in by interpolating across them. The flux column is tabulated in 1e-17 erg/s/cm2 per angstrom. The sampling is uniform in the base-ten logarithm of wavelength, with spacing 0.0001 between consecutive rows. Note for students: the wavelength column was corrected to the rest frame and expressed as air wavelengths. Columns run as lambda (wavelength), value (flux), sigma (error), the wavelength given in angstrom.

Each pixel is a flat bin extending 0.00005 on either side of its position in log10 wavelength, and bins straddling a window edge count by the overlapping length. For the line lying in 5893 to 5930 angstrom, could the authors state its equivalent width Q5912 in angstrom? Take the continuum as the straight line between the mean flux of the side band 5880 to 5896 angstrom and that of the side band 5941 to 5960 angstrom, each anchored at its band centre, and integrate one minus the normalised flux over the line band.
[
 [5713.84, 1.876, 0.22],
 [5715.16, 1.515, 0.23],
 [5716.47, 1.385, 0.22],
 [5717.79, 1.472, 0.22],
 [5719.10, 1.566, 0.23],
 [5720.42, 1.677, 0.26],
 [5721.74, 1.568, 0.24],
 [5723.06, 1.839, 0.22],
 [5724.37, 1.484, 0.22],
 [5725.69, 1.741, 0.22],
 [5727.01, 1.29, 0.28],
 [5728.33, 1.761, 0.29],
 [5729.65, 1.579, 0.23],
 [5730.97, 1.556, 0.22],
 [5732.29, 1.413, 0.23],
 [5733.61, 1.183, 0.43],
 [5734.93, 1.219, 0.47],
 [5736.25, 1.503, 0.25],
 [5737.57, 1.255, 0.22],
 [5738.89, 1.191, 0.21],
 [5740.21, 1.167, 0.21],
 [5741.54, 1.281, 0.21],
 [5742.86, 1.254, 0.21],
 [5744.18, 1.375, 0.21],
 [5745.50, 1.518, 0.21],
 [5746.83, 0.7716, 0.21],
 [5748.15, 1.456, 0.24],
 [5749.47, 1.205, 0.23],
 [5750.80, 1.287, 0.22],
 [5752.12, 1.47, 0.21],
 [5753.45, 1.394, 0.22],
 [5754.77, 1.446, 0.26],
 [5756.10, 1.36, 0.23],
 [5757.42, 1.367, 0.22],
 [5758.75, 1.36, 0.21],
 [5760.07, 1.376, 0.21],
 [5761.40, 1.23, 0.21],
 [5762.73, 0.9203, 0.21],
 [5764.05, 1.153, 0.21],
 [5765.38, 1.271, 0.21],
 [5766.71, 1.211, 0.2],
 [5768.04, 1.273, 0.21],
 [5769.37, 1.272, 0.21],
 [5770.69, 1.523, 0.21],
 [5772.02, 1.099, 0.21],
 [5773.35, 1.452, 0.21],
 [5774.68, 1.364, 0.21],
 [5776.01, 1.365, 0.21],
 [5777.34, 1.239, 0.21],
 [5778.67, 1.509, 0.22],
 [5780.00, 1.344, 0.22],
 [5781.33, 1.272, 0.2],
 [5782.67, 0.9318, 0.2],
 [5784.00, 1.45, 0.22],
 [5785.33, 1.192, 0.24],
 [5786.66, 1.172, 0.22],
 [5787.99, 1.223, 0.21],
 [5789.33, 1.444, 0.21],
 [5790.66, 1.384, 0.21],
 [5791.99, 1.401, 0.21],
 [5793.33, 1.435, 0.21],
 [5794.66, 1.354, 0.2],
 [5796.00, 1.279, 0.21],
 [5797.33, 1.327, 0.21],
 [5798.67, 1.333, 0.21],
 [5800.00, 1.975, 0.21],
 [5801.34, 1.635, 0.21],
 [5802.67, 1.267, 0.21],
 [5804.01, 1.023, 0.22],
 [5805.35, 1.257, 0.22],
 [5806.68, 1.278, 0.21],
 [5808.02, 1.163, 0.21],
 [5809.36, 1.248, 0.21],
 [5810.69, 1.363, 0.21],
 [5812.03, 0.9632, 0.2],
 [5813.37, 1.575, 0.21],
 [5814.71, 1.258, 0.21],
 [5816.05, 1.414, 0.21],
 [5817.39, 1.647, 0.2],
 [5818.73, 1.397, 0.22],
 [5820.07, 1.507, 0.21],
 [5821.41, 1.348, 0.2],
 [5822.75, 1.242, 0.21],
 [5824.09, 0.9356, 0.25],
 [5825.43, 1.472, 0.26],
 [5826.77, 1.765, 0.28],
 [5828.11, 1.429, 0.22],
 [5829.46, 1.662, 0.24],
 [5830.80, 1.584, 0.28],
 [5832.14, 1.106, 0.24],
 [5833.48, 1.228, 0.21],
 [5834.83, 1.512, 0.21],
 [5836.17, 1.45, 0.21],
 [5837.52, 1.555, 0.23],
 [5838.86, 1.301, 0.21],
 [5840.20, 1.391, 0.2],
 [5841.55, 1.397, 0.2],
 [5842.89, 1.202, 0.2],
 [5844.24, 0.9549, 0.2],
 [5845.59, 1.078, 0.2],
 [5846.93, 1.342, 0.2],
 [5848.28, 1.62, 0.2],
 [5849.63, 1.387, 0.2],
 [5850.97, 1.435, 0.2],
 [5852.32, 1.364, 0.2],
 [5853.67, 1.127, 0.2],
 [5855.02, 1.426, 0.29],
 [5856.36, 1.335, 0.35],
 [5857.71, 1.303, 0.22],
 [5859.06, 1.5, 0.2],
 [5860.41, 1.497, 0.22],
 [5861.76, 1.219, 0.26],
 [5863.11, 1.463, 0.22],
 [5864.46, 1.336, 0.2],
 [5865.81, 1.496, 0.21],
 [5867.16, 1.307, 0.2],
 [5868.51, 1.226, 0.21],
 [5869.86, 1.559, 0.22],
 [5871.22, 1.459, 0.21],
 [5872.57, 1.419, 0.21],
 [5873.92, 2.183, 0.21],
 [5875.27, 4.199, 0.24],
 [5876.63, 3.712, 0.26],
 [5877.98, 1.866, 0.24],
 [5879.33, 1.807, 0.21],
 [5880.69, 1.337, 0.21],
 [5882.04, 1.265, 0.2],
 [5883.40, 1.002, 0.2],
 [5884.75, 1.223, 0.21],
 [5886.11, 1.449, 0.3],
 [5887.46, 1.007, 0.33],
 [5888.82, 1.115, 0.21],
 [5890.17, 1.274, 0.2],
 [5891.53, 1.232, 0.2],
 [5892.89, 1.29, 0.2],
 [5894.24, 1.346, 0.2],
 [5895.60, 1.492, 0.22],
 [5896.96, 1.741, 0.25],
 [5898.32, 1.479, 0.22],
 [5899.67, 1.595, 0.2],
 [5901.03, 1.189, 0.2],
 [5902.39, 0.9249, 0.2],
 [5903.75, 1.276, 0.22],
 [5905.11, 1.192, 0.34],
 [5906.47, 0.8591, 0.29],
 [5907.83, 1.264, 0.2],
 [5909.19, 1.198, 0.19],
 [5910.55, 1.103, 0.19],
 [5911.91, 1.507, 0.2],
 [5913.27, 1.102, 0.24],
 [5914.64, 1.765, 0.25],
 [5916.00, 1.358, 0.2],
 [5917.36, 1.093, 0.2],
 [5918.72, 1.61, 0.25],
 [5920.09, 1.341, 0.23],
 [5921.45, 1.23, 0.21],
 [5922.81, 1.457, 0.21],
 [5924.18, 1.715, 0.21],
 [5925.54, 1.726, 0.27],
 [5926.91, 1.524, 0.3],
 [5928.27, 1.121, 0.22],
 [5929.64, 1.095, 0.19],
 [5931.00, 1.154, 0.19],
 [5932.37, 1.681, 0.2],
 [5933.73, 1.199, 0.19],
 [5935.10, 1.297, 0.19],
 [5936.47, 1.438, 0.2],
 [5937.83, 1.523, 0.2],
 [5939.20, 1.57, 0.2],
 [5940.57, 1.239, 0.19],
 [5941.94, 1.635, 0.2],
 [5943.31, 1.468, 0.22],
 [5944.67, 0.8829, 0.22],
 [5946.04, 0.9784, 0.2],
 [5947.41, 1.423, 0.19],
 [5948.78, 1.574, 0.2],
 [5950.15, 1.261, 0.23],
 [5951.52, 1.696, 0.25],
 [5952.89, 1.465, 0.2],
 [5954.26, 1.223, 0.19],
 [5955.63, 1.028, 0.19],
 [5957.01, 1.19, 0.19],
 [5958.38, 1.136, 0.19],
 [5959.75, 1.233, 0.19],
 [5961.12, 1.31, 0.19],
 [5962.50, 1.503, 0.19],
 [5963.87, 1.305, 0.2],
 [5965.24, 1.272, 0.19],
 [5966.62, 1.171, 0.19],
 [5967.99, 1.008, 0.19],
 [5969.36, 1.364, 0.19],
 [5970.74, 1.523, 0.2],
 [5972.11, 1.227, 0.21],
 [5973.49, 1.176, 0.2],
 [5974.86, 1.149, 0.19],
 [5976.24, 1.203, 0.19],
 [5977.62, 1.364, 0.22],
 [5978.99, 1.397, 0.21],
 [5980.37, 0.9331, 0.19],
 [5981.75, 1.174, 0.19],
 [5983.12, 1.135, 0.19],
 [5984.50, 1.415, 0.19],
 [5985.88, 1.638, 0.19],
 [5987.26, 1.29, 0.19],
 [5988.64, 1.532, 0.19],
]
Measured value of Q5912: -2.27 angstrom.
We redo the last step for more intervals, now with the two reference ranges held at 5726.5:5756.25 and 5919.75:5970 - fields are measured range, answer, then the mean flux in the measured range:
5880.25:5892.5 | 1.2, 1.21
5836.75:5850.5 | 0.2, 1.33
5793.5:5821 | -0.5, 1.36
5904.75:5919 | 0.7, 1.27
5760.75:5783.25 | 1.4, 1.26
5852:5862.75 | -0.1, 1.35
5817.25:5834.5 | -0.8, 1.4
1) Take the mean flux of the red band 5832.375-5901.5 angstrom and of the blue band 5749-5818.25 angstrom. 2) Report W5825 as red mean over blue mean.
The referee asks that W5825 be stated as 1.12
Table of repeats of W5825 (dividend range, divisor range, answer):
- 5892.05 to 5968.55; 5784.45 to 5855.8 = 0.98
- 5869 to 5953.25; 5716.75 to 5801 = 1.07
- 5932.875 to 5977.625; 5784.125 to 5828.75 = 0.96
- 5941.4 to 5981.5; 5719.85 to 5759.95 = 0.91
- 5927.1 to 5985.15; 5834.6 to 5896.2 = 0.87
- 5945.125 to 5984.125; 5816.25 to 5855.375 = 0.92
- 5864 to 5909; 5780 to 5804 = 1.12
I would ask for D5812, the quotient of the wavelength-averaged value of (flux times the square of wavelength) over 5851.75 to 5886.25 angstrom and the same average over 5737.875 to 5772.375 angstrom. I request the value 1.32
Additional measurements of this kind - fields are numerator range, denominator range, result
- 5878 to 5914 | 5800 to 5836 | 0.97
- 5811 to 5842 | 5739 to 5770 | 1.12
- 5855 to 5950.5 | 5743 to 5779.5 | 1.16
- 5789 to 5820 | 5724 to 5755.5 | 1.03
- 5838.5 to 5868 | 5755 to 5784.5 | 1.07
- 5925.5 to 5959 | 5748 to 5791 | 1.09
